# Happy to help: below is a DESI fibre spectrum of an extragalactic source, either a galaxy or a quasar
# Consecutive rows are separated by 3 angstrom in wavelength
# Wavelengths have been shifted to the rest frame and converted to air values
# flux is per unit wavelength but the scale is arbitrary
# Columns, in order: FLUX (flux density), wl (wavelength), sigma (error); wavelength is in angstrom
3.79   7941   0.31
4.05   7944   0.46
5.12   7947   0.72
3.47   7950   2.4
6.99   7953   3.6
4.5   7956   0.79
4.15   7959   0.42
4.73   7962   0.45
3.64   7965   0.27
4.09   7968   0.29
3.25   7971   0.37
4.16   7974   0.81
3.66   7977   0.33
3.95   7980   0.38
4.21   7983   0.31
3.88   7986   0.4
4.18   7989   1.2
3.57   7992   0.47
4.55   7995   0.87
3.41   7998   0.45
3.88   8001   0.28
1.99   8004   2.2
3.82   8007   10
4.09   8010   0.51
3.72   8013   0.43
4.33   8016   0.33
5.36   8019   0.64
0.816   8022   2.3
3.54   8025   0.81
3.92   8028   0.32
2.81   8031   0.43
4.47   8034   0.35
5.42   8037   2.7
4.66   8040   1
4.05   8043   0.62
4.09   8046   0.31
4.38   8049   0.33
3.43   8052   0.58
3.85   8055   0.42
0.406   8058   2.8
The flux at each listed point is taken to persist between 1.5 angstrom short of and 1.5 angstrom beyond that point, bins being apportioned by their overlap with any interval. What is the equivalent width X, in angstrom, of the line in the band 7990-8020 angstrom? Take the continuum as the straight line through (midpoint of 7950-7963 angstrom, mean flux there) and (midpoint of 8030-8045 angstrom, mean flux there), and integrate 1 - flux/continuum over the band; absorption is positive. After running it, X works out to 4.64 angstrom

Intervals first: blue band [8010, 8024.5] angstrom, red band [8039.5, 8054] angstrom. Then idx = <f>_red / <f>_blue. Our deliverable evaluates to 1.1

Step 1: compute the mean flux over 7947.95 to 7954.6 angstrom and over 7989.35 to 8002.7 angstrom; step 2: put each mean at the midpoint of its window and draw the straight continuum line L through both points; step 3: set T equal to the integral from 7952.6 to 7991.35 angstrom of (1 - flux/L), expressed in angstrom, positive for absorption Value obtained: 3.5 angstrom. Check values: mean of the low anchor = 5.21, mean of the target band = 4.17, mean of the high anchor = 3.85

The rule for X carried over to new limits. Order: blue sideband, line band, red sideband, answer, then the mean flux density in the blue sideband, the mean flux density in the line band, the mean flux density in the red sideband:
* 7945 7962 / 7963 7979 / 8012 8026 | 2.4 angstrom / 4.81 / 3.8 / 3.55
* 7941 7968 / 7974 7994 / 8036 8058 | 1.8 angstrom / 4.51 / 3.94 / 3.98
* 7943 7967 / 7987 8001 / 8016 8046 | 1.1 angstrom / 4.58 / 3.92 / 3.93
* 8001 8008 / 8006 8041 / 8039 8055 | -4.0 angstrom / 3.05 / 3.9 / 4.08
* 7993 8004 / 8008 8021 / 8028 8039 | -1.0 angstrom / 3.66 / 4.22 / 4.21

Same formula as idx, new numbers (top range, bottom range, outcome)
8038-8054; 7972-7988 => 1.05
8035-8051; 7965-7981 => 1.18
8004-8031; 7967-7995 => 0.91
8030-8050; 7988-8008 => 1.19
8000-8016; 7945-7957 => 0.71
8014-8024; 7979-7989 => 0.87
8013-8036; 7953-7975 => 0.86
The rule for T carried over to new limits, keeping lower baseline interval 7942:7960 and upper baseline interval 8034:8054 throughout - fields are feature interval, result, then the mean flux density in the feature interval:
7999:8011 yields 2.9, 3.42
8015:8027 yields 2.5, 3.49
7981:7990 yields 1.0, 4.08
